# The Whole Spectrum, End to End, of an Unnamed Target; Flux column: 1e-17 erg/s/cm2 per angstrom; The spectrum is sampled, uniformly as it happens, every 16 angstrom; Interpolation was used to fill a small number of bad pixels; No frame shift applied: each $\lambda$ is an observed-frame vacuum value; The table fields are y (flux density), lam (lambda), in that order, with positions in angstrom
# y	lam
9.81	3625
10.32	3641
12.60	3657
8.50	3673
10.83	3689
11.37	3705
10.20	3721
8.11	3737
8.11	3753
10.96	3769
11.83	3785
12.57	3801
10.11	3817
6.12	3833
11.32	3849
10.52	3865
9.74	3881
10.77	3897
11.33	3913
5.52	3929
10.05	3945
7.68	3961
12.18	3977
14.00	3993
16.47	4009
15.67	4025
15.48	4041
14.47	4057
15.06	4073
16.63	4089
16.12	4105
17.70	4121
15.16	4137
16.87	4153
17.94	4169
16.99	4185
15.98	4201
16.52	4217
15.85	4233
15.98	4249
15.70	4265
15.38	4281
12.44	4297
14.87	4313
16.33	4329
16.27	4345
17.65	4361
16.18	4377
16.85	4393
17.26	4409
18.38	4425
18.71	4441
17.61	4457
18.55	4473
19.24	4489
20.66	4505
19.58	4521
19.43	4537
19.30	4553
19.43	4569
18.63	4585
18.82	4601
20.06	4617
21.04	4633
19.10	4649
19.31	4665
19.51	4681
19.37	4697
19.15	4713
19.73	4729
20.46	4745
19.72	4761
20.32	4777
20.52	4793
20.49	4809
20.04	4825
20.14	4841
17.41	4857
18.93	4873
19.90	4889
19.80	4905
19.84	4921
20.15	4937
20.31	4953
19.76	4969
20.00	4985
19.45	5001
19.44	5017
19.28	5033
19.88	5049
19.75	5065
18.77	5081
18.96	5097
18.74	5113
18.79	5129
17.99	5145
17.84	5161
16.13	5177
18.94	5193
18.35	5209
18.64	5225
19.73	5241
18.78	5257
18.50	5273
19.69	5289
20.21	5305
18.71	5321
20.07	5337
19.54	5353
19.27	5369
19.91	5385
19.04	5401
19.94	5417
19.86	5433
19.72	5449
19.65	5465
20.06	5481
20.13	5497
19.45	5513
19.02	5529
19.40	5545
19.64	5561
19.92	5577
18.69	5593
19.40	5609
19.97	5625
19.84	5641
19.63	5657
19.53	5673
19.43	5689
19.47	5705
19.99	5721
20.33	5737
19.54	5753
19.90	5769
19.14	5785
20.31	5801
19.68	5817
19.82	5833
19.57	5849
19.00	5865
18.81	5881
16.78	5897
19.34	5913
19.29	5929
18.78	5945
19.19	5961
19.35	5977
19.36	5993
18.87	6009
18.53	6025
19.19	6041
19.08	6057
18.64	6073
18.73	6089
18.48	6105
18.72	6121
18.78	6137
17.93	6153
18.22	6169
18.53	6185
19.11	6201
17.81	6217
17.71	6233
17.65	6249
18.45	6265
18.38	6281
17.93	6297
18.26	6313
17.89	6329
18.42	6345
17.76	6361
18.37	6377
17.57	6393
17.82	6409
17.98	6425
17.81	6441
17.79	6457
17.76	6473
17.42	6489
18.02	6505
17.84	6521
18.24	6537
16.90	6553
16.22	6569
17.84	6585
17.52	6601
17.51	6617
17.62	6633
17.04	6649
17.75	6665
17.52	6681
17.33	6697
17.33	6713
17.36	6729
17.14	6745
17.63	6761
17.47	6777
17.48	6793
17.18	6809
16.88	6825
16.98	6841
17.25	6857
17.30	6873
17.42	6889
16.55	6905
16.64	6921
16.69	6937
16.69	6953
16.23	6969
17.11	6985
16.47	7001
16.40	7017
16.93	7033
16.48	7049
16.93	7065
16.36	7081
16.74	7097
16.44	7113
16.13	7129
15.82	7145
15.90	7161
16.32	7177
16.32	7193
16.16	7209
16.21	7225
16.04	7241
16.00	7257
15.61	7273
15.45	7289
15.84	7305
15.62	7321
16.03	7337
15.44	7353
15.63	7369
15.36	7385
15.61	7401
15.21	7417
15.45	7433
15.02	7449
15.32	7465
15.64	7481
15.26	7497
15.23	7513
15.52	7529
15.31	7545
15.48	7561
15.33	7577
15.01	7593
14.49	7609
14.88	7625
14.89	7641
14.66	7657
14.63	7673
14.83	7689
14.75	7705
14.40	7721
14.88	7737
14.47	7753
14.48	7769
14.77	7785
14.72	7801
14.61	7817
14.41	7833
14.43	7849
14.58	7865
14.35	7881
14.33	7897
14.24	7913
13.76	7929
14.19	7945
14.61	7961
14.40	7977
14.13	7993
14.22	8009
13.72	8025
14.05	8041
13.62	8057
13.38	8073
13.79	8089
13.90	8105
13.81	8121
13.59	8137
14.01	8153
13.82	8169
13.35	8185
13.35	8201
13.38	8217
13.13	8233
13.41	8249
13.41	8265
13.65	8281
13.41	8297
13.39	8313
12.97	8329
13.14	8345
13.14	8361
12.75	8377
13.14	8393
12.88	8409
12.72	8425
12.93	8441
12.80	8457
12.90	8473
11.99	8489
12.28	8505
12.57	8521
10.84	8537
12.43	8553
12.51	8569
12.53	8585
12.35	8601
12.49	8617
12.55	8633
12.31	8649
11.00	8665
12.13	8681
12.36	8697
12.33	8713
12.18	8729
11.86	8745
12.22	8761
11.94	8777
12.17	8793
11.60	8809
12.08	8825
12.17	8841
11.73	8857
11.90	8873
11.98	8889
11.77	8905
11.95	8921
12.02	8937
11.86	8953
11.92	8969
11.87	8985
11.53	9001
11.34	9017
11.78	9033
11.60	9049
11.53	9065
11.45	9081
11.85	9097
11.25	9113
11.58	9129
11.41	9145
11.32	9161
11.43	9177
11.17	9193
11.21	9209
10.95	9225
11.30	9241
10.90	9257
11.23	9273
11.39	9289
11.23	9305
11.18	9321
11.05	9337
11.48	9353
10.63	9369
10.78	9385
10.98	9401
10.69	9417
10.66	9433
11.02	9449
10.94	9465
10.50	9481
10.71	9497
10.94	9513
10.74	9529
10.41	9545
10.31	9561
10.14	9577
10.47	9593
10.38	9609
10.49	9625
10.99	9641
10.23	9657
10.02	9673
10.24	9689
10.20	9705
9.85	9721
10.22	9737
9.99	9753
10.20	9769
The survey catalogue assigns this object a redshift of 0.00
